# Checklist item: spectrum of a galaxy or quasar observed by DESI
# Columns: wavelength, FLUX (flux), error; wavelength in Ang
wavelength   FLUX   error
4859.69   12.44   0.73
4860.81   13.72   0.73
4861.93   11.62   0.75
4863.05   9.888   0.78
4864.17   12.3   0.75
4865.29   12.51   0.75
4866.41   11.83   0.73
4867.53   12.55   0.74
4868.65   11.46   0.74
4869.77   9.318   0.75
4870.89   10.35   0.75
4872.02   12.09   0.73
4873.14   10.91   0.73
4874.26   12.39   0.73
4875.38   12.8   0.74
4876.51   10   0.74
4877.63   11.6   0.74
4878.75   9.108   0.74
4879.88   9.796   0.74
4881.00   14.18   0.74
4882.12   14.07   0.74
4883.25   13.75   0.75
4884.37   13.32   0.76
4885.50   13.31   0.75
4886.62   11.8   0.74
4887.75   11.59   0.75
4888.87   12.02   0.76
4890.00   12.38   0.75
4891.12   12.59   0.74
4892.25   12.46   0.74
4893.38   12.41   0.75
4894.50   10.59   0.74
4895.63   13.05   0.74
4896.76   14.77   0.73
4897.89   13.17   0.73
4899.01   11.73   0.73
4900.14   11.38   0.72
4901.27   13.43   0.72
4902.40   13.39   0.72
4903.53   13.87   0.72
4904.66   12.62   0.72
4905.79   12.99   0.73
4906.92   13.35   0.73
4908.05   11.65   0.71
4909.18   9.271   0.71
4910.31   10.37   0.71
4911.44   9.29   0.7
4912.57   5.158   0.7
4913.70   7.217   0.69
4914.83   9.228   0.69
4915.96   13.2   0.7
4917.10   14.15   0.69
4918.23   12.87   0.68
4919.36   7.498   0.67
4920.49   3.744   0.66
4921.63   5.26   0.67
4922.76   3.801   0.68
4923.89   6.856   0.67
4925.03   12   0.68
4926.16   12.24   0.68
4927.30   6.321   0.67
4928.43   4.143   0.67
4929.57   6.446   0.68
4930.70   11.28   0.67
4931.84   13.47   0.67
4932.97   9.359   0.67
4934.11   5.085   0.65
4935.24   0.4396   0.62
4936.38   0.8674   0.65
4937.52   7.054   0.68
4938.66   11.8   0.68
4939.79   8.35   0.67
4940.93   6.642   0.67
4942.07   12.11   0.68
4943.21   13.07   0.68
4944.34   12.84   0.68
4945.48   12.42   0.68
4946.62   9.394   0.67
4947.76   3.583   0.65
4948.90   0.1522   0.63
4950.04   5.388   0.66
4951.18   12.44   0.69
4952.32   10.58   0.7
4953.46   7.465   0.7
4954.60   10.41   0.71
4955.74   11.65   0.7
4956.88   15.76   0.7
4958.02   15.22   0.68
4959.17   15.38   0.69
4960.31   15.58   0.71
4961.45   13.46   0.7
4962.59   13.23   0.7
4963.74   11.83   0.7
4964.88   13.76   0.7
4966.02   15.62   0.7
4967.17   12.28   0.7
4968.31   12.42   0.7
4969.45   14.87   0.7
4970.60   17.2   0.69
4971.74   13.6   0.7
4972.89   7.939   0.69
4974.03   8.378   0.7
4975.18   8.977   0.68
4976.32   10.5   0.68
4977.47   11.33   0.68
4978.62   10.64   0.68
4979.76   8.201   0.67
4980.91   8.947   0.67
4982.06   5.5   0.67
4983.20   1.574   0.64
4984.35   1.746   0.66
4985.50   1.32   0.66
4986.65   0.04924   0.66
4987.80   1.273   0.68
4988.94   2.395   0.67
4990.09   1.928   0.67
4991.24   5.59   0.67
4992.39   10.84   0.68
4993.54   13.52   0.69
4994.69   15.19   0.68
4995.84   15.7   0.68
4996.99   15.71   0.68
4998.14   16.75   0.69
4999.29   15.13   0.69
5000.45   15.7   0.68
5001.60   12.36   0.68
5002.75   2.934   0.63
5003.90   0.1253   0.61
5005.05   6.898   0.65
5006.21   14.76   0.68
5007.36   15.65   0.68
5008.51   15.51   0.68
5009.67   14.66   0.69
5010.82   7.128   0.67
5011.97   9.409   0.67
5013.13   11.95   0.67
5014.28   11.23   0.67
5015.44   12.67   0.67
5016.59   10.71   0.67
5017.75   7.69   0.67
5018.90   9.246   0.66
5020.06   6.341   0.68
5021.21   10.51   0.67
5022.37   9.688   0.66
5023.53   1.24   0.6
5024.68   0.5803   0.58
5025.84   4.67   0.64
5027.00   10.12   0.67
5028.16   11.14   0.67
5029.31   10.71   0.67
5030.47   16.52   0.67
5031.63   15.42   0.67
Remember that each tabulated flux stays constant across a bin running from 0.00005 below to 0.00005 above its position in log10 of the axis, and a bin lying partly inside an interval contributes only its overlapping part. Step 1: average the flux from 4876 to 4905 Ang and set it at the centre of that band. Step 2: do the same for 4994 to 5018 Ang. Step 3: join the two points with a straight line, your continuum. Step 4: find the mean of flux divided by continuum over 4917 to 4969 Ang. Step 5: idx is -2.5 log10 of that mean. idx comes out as 0.247 mag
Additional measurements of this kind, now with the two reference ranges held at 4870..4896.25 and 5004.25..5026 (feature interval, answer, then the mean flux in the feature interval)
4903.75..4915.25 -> 0.13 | 10.2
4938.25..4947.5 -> 0.03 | 10.6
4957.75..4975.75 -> -0.25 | 13.1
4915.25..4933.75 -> 0.25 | 8.87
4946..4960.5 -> 0.06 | 10.1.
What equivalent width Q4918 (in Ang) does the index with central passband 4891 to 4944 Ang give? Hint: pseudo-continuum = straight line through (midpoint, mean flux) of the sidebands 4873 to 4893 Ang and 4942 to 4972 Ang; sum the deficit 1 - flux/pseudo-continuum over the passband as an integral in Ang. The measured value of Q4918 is 9.8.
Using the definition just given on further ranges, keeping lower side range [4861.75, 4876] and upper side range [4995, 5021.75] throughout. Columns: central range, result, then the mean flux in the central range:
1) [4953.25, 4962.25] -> -1.6 Ang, 13.4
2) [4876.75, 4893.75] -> -1.1 Ang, 12.2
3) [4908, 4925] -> 4.2 Ang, 8.65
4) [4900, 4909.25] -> -1.0 Ang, 12.6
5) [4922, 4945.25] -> 6.5 Ang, 8.25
